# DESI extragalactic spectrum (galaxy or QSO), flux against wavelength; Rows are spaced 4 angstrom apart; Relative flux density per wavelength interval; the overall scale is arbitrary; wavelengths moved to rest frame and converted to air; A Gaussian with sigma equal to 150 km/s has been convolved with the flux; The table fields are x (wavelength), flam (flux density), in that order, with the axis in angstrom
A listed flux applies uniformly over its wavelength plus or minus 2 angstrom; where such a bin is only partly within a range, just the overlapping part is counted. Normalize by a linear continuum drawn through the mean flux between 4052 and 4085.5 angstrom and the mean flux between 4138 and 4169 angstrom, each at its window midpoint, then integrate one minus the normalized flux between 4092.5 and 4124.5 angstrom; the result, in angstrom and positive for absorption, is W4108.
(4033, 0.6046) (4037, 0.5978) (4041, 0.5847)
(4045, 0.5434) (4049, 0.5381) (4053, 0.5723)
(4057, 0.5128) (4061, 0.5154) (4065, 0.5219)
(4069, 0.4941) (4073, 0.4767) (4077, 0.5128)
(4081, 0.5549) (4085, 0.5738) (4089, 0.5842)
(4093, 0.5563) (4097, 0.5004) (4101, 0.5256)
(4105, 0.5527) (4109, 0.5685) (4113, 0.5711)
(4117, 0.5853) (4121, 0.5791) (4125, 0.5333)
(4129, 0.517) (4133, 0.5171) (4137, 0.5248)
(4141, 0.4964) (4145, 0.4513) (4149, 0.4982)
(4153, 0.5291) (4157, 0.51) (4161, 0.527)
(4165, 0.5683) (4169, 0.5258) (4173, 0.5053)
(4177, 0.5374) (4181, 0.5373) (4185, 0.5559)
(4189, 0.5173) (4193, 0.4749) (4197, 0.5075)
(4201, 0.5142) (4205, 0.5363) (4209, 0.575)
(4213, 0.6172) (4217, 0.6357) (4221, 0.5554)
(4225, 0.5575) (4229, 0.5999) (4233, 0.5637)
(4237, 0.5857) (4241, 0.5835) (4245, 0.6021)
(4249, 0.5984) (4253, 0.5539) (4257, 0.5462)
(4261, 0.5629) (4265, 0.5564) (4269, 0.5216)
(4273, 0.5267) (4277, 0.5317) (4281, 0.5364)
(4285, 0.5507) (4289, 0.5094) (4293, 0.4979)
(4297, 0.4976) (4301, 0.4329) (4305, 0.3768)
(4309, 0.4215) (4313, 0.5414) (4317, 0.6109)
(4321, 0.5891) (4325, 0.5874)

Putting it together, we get -2.2 angstrom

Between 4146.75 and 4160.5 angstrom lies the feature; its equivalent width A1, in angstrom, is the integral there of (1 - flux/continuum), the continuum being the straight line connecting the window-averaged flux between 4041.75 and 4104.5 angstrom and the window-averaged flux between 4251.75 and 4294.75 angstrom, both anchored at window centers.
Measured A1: 0.6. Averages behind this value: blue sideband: 0.534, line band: 0.513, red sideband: 0.536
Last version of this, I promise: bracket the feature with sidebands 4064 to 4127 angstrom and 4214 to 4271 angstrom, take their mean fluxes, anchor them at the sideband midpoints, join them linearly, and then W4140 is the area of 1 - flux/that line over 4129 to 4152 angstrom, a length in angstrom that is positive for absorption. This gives 2.17 angstrom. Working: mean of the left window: 0.544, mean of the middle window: 0.501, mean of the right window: 0.574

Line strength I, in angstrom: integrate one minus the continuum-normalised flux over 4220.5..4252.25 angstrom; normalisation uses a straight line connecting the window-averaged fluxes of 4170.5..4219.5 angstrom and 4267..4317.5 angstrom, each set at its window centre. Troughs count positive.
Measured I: -3.4 angstrom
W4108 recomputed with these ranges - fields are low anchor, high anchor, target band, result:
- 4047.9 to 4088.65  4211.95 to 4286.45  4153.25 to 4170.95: 0.53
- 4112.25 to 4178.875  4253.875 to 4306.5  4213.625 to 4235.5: -2.76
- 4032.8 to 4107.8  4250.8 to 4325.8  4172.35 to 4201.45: 0.67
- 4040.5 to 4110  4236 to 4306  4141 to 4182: 1.36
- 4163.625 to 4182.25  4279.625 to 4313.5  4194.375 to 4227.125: -2.74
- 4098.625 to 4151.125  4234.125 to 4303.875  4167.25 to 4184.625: 0.17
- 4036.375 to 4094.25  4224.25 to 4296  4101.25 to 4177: 2.05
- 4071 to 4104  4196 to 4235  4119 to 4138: 0.40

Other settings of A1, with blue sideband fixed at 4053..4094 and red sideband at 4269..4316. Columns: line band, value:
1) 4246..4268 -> -2.67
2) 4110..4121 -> -1.10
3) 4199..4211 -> -0.73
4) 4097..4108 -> -0.16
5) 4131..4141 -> 0.11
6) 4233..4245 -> -1.87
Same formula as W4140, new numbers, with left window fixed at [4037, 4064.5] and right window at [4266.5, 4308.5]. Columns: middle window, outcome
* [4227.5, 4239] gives -1.7 angstrom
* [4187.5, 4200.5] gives 0.4 angstrom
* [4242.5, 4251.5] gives -1.6 angstrom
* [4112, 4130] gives -0.9 angstrom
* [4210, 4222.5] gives -2.2 angstrom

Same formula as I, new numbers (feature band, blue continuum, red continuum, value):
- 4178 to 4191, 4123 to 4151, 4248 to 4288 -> -0.4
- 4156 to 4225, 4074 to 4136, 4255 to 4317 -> -1.6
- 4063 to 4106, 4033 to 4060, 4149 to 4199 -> 1.4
